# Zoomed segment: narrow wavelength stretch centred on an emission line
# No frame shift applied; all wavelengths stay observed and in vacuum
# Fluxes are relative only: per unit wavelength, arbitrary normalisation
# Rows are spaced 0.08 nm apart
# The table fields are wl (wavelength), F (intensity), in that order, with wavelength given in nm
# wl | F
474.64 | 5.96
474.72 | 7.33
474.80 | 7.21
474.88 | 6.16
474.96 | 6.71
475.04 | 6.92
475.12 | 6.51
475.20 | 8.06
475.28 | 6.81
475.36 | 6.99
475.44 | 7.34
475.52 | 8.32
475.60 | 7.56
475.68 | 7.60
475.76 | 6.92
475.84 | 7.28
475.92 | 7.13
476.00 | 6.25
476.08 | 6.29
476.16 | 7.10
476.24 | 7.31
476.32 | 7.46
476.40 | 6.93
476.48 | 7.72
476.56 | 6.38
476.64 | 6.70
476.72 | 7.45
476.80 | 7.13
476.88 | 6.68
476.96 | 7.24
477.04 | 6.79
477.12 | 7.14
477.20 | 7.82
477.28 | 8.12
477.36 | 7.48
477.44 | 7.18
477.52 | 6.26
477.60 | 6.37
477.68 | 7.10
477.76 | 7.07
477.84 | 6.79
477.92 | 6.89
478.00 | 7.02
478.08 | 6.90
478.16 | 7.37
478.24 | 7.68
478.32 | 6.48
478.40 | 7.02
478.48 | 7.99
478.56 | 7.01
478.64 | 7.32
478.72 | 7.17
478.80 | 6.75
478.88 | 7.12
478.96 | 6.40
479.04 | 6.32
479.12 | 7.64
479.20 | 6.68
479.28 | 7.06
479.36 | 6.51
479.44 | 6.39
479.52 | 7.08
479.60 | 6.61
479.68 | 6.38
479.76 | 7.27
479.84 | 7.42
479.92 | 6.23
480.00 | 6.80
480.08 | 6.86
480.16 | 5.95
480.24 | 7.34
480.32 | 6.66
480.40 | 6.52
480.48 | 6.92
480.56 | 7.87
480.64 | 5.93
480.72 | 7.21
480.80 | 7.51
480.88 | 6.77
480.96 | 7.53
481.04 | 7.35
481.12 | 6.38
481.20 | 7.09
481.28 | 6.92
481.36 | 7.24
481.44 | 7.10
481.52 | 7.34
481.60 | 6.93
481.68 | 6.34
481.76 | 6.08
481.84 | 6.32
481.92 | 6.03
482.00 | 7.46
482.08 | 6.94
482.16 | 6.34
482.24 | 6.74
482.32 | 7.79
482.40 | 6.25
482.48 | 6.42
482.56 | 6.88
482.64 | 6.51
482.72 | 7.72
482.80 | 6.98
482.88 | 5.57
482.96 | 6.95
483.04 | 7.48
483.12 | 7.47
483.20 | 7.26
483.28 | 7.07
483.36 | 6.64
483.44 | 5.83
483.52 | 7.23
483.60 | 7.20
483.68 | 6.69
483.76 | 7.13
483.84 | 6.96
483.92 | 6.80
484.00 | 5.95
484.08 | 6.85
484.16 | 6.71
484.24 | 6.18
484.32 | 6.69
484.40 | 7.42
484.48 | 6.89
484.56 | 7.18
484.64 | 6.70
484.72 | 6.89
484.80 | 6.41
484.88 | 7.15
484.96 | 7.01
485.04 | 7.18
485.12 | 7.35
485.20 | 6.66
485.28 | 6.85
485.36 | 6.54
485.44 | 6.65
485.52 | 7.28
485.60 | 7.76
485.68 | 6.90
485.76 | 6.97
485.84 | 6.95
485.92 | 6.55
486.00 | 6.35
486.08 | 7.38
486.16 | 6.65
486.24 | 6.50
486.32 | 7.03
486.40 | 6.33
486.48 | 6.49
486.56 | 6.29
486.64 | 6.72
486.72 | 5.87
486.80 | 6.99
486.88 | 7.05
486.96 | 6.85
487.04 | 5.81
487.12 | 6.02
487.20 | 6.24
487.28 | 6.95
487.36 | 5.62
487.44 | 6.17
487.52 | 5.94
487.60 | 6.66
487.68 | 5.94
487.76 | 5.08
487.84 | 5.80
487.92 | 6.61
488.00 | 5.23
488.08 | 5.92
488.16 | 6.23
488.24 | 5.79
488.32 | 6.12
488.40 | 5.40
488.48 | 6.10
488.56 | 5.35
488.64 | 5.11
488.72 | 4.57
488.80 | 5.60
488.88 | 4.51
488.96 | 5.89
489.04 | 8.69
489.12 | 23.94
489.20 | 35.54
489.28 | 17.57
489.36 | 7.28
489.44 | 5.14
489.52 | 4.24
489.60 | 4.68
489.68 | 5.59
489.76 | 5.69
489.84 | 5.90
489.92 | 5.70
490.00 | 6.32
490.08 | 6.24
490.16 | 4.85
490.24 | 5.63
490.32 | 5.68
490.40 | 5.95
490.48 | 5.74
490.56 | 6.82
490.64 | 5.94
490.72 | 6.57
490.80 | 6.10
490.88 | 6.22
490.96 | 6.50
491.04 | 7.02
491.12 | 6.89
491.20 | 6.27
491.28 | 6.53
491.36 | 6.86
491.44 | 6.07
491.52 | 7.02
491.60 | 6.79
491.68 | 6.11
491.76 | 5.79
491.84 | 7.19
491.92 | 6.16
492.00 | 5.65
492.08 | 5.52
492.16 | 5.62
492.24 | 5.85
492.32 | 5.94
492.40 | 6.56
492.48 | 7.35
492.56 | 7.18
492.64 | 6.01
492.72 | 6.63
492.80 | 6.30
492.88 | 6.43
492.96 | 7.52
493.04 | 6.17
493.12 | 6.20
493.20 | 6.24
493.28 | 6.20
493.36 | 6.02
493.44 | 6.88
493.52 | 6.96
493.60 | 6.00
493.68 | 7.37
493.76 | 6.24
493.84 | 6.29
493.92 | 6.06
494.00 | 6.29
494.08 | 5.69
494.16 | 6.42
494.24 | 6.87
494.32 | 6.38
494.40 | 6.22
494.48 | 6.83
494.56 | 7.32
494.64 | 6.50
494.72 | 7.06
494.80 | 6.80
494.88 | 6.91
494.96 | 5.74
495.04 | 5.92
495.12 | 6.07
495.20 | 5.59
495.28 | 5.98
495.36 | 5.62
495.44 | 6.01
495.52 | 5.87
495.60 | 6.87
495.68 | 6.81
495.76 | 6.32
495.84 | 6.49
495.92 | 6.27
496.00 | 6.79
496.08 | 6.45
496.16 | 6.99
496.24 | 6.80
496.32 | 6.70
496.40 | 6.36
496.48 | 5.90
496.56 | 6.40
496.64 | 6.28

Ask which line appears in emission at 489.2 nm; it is H-beta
